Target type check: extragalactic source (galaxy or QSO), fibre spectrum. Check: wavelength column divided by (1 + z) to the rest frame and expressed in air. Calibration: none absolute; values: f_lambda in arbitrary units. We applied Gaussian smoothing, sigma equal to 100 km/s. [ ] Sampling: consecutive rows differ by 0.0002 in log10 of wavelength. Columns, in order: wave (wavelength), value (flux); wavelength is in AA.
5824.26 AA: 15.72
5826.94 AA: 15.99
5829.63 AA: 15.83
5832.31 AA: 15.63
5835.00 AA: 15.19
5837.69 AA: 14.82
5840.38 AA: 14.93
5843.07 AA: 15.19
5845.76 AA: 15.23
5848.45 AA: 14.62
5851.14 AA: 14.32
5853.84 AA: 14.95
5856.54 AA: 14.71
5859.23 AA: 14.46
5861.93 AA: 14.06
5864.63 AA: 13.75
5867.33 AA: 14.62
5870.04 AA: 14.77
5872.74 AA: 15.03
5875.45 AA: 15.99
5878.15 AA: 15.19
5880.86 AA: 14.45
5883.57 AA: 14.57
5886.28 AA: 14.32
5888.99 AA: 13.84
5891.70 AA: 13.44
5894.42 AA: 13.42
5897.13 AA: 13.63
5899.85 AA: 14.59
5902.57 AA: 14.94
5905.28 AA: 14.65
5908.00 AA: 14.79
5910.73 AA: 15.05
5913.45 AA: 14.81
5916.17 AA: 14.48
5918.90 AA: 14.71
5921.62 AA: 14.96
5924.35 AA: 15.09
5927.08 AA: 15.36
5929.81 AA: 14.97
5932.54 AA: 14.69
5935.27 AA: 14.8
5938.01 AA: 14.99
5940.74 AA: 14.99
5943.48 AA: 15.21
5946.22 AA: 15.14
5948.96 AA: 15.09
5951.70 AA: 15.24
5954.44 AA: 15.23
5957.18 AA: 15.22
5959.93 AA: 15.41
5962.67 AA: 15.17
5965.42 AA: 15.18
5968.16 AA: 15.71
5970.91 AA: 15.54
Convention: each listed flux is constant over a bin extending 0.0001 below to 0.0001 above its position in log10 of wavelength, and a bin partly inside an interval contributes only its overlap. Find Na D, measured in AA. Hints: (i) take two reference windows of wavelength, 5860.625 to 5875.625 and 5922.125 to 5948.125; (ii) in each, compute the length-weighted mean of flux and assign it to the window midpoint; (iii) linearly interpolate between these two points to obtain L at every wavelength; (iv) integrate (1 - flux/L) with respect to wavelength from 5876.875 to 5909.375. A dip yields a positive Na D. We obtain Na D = 1.0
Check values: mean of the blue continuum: 14.6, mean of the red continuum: 15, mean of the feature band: 14.3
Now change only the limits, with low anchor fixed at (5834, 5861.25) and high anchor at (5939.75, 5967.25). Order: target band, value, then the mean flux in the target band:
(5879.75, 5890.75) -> 0.51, 14.3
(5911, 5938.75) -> 0.38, 14.9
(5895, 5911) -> 0.53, 14.5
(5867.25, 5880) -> -0.20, 15.1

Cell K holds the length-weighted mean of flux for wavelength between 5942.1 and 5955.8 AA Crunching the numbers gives 15.2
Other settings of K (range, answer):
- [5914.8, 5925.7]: 14.8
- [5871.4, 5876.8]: 15.5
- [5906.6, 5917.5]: 14.8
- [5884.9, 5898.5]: 13.7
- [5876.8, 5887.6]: 14.6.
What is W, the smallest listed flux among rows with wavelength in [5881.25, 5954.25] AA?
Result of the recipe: 13.42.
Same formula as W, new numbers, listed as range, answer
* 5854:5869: 13.75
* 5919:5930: 14.96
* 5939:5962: 14.99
